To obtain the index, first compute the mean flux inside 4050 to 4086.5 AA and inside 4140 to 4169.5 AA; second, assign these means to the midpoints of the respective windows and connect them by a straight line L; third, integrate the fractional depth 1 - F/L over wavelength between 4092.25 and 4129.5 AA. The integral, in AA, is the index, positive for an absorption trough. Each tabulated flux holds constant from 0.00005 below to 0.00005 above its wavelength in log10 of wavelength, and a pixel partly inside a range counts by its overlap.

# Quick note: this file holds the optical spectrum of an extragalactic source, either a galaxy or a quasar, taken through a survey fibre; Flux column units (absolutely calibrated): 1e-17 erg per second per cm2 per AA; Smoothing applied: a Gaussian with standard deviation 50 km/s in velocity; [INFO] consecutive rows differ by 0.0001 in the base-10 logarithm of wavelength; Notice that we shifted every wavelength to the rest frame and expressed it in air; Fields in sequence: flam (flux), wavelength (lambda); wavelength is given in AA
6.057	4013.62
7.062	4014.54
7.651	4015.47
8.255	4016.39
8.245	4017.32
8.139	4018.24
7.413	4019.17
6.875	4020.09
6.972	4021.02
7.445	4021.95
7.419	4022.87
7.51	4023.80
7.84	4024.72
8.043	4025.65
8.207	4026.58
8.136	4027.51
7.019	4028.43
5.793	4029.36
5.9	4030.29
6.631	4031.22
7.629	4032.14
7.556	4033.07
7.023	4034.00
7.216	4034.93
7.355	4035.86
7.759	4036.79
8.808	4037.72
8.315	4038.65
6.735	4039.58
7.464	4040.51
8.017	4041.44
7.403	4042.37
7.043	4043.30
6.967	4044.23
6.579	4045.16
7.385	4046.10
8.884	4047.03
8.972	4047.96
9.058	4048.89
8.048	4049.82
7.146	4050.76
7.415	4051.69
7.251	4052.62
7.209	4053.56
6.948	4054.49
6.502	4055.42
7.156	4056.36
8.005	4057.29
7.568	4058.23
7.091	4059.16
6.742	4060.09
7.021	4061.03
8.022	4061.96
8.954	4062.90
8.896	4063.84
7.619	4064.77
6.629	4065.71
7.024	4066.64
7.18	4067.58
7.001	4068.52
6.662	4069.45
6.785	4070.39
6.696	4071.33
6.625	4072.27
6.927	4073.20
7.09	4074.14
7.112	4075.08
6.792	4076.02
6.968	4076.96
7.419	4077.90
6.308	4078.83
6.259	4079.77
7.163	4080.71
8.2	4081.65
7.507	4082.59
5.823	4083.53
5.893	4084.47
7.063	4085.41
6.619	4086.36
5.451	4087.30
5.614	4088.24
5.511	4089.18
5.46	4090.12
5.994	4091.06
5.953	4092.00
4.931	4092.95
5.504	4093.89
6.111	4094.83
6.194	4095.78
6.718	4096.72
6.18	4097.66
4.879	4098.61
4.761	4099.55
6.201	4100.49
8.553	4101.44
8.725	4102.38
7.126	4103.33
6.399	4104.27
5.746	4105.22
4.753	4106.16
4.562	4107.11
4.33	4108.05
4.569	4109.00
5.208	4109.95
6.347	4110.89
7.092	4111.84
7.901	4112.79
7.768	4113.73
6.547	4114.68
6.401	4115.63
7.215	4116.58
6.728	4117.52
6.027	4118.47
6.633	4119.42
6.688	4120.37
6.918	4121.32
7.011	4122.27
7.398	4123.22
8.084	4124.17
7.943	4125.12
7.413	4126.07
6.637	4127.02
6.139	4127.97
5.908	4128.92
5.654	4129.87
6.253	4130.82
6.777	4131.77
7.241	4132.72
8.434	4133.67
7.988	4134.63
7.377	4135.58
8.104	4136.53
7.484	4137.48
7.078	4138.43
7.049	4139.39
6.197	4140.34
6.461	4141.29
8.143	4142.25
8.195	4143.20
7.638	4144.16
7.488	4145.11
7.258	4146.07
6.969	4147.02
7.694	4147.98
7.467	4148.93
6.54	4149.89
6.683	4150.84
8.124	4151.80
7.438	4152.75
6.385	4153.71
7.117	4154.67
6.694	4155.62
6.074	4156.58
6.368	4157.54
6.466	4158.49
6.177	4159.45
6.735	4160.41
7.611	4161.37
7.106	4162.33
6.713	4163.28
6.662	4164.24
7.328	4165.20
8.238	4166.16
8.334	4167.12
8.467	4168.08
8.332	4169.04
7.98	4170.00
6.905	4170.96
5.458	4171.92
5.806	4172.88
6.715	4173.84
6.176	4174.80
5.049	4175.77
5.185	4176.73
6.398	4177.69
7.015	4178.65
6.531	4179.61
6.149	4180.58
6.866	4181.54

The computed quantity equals 3.9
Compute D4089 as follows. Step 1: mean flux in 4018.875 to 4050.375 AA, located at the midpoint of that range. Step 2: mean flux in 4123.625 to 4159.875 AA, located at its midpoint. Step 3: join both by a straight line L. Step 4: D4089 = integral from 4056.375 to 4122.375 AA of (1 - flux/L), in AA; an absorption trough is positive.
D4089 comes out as 6.3 AA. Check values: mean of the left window 7.51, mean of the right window 7.09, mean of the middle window 6.61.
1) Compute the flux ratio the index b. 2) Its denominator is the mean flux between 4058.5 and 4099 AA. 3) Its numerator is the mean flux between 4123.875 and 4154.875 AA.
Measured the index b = 1.08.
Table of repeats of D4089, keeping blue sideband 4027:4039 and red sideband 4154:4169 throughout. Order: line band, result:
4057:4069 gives -0.41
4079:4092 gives 1.61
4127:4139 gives 0.21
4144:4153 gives -0.24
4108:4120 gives 1.23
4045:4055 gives -0.63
